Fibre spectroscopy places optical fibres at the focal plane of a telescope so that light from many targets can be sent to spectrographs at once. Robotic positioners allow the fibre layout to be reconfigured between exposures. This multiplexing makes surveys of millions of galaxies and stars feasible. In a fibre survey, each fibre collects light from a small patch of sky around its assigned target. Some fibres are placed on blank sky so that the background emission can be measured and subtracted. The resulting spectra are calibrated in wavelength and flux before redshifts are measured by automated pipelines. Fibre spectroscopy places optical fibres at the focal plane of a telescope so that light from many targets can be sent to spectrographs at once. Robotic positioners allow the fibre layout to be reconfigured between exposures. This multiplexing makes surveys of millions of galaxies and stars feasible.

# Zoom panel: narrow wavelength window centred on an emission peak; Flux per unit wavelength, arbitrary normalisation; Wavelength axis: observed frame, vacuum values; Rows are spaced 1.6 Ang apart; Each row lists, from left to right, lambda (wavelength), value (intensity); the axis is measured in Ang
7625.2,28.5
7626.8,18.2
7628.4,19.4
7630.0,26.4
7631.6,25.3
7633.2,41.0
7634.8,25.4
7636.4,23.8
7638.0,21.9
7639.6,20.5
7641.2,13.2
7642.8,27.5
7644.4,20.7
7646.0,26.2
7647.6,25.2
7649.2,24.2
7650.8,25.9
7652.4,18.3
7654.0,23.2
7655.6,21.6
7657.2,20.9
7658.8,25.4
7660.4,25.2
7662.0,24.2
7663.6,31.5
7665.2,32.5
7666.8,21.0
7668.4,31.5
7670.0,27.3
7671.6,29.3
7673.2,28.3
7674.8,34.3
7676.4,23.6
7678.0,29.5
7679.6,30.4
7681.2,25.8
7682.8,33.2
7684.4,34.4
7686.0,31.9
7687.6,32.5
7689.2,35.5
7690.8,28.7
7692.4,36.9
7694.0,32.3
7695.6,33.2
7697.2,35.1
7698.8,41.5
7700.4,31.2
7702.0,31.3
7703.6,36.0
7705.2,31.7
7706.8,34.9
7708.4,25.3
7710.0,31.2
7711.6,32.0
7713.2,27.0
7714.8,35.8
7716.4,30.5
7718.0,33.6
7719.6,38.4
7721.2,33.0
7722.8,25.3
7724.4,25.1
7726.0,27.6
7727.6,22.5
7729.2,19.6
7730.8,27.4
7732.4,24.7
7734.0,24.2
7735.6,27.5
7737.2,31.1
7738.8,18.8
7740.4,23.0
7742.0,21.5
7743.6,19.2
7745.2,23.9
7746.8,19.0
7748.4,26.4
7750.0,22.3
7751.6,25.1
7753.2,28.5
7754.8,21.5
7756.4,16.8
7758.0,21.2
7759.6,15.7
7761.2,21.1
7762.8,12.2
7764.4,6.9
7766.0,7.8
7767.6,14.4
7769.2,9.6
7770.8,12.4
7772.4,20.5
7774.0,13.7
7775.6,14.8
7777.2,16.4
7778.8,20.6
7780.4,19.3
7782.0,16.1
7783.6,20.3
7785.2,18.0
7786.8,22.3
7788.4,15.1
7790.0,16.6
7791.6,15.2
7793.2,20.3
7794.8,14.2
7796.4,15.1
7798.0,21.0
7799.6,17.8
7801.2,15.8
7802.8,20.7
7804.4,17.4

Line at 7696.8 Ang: C IV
